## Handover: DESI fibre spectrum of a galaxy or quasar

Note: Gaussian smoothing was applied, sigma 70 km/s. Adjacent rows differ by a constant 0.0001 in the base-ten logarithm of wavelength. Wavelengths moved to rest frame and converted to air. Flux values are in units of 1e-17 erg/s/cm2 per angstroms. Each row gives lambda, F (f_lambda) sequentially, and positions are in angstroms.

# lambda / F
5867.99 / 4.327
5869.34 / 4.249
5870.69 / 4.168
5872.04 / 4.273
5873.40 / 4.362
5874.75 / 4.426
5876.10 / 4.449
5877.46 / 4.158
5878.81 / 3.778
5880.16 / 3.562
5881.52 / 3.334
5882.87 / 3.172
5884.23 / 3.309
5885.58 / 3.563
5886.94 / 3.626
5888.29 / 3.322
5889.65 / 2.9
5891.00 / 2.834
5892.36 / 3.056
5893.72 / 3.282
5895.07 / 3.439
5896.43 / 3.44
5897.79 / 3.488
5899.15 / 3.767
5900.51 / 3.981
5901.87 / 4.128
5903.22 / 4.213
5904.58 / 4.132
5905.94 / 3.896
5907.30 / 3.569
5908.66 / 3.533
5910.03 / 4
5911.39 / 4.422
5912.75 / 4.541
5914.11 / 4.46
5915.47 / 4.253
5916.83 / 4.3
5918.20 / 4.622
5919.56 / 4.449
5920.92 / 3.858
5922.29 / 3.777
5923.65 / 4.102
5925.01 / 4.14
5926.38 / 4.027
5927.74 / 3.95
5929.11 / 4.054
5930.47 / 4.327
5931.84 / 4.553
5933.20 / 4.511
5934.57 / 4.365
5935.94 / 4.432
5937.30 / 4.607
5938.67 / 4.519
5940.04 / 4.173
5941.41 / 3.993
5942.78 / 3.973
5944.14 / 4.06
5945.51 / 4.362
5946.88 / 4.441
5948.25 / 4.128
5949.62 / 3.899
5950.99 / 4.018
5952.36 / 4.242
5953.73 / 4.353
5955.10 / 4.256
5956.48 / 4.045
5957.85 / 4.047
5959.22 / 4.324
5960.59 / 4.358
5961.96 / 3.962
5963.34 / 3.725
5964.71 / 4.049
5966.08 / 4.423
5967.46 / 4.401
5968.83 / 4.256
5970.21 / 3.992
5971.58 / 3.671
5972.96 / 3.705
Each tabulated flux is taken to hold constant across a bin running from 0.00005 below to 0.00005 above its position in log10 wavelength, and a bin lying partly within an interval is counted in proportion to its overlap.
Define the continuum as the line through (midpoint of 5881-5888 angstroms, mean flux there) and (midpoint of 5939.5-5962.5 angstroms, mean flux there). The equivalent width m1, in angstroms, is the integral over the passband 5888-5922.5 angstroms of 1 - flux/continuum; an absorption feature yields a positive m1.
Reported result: -1.8 angstroms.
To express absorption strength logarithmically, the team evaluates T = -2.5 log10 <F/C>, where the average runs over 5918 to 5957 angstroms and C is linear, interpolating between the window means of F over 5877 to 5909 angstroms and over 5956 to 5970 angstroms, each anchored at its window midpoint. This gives -0.07 mag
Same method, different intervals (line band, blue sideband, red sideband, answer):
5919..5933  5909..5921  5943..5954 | 0.036 mag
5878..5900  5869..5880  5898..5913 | 0.211 mag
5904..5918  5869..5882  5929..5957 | 0.013 mag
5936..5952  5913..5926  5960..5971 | -0.008 mag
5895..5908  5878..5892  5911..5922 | 0.012 mag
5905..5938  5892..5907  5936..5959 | -0.068 mag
